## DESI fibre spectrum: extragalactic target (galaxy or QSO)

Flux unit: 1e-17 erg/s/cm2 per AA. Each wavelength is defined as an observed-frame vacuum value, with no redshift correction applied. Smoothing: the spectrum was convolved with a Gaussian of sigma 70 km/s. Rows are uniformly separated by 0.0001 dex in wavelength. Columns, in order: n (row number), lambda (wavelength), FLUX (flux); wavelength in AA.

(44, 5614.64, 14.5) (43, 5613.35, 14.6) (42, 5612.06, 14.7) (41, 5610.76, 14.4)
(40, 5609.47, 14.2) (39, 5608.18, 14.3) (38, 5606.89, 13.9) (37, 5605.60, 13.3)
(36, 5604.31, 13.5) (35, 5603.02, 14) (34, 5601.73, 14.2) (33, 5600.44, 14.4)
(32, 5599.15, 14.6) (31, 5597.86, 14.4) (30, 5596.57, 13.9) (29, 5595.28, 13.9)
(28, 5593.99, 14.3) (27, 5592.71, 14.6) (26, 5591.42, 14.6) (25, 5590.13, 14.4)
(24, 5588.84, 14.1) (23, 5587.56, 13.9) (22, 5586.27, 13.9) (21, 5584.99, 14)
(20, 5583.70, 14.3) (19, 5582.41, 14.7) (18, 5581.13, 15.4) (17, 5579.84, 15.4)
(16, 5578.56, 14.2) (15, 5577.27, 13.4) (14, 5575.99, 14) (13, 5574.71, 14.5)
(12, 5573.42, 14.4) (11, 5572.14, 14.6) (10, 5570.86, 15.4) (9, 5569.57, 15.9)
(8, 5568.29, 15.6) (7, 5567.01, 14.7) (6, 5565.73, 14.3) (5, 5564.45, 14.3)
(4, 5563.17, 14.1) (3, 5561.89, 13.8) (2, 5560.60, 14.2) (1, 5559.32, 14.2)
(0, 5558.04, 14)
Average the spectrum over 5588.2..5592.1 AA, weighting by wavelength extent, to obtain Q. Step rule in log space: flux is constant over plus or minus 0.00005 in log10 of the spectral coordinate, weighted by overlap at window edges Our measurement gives 14.4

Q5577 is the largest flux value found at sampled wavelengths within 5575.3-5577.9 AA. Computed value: 14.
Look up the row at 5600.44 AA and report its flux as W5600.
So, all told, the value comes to 14.4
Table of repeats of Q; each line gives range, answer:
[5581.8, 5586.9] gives 14.2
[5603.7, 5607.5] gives 13.6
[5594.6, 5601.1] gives 14.2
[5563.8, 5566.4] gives 14.3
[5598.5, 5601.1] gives 14.5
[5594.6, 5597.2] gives 13.9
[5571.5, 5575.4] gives 14.5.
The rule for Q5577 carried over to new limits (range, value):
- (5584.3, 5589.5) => 14.1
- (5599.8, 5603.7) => 14.4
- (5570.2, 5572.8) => 15.4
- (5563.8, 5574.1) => 15.9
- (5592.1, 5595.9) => 14.6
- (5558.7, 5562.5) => 14.2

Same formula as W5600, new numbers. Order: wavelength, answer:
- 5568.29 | 15.6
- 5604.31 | 13.5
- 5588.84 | 14.1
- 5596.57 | 13.9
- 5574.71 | 14.5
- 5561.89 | 13.8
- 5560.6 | 14.2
